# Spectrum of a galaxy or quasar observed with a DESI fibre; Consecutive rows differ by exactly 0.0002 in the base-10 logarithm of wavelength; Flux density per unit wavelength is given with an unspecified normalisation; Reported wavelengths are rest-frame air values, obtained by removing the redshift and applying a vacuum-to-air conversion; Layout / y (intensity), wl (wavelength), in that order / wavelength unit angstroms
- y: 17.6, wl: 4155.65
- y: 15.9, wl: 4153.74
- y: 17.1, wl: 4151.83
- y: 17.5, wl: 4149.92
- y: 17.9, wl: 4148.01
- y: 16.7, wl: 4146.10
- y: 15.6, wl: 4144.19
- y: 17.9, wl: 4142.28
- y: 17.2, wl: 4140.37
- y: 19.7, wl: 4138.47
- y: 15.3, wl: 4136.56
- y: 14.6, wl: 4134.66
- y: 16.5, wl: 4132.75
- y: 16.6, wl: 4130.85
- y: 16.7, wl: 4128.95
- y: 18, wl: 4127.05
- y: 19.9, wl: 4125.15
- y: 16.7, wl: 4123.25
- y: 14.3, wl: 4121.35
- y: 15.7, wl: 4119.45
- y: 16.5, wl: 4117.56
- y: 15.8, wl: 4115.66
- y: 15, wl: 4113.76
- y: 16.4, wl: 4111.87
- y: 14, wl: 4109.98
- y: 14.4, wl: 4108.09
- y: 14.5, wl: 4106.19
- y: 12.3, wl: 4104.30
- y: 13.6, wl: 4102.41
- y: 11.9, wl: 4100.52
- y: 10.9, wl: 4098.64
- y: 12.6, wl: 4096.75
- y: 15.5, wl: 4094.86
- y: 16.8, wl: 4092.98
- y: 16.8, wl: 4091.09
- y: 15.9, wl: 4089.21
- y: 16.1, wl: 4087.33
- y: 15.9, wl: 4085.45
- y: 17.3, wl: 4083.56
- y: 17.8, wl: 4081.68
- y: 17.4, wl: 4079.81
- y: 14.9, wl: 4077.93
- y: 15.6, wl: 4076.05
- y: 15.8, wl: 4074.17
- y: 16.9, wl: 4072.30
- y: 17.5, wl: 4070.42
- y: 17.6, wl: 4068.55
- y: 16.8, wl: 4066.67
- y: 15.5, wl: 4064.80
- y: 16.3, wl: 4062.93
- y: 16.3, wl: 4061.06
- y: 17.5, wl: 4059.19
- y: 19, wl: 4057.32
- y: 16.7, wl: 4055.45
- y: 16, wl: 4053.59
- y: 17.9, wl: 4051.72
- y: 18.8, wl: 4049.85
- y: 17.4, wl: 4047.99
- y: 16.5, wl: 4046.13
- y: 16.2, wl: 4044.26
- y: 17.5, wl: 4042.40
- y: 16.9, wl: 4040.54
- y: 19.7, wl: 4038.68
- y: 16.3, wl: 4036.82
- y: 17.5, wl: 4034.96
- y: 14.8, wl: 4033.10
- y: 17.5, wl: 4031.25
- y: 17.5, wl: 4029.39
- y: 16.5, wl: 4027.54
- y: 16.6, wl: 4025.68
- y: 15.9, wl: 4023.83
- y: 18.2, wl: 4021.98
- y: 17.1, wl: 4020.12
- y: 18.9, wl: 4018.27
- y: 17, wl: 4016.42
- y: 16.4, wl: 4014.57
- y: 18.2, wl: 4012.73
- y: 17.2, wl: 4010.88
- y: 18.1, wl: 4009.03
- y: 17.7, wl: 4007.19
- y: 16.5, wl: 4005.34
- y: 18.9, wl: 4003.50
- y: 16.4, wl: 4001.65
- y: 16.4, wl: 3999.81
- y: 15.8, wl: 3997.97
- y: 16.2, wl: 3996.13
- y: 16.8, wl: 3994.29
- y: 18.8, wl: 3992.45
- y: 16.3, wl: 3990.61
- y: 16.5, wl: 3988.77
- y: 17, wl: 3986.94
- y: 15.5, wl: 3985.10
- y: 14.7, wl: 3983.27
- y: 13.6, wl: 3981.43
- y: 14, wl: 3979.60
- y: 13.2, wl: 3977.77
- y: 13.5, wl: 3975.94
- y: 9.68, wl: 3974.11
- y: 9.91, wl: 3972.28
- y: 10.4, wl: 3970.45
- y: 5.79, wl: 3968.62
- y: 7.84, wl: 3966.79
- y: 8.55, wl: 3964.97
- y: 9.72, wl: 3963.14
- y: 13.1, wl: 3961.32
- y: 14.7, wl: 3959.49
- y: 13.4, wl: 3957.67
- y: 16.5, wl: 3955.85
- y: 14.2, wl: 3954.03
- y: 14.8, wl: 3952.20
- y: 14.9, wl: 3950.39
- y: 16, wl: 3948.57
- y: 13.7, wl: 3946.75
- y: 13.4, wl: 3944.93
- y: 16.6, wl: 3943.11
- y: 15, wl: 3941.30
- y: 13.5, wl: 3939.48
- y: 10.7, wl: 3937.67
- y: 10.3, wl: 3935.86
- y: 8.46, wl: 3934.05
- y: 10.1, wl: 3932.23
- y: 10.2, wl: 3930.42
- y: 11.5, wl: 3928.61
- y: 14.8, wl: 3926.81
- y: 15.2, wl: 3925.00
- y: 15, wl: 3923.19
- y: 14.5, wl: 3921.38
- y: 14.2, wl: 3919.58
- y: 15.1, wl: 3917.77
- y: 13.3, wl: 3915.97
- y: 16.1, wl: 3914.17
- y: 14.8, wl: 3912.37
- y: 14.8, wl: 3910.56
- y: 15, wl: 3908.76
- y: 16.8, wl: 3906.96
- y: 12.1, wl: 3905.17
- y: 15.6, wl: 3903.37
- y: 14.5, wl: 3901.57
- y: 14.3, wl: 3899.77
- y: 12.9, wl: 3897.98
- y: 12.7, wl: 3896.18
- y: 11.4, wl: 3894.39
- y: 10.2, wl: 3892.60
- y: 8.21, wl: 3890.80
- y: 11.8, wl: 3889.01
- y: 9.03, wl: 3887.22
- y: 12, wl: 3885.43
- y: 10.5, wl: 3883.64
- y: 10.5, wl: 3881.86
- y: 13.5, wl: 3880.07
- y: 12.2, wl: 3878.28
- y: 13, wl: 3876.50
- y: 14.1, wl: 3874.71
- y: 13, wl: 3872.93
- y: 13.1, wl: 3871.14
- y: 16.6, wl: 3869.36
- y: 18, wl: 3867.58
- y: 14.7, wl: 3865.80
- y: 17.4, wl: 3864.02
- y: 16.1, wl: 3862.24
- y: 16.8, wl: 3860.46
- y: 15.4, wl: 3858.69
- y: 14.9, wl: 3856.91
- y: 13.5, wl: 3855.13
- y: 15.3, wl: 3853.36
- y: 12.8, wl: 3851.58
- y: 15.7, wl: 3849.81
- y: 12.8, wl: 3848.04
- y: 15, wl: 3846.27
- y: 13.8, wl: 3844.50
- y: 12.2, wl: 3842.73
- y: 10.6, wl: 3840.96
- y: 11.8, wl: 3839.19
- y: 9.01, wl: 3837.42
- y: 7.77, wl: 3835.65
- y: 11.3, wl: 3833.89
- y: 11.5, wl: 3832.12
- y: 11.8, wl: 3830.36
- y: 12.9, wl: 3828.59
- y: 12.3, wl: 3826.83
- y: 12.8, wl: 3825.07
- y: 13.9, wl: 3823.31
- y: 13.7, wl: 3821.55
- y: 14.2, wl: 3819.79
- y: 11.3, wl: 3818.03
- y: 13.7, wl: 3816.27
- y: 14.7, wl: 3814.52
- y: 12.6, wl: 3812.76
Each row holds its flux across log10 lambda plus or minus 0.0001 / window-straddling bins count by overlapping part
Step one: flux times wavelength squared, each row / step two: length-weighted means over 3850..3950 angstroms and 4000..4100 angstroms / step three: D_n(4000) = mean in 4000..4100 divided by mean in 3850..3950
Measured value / 1.33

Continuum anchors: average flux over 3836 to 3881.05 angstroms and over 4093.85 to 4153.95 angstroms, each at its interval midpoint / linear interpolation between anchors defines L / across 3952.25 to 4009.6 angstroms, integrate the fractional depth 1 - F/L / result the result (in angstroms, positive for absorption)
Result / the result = 2.4 angstroms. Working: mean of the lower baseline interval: 14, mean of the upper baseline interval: 15.7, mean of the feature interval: 14.2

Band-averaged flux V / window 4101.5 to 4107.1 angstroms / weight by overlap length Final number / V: 13.5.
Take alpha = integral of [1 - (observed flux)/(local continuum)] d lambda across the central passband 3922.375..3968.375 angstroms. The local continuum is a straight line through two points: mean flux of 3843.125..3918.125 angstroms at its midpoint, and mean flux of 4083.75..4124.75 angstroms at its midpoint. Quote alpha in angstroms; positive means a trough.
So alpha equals 4.34 angstroms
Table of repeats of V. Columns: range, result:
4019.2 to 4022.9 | 17.6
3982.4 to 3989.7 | 15.9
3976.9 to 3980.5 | 13.6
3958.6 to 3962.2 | 13.9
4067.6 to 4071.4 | 17.5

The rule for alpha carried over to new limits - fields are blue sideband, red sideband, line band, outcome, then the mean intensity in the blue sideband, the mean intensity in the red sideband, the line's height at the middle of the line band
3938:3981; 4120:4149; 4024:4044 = -3.49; 12.7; 16.9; 14.5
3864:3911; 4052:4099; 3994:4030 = -4.43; 13.2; 16.3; 15.2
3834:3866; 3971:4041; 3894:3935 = 2.82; 13.6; 16.2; 14.7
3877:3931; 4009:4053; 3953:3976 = 5.78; 13.1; 17.2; 15.1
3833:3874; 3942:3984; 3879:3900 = 3.30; 13.8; 12.7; 13.4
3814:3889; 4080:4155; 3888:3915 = 0.65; 13.2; 15.9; 13.7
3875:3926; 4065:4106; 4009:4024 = -2.91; 13.2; 15.5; 14.6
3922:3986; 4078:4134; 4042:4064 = -3.95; 12.6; 15.6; 14.5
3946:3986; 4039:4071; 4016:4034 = -1.63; 12.6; 17.1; 15.6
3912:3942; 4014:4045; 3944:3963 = -0.25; 13.1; 17.1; 14.1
